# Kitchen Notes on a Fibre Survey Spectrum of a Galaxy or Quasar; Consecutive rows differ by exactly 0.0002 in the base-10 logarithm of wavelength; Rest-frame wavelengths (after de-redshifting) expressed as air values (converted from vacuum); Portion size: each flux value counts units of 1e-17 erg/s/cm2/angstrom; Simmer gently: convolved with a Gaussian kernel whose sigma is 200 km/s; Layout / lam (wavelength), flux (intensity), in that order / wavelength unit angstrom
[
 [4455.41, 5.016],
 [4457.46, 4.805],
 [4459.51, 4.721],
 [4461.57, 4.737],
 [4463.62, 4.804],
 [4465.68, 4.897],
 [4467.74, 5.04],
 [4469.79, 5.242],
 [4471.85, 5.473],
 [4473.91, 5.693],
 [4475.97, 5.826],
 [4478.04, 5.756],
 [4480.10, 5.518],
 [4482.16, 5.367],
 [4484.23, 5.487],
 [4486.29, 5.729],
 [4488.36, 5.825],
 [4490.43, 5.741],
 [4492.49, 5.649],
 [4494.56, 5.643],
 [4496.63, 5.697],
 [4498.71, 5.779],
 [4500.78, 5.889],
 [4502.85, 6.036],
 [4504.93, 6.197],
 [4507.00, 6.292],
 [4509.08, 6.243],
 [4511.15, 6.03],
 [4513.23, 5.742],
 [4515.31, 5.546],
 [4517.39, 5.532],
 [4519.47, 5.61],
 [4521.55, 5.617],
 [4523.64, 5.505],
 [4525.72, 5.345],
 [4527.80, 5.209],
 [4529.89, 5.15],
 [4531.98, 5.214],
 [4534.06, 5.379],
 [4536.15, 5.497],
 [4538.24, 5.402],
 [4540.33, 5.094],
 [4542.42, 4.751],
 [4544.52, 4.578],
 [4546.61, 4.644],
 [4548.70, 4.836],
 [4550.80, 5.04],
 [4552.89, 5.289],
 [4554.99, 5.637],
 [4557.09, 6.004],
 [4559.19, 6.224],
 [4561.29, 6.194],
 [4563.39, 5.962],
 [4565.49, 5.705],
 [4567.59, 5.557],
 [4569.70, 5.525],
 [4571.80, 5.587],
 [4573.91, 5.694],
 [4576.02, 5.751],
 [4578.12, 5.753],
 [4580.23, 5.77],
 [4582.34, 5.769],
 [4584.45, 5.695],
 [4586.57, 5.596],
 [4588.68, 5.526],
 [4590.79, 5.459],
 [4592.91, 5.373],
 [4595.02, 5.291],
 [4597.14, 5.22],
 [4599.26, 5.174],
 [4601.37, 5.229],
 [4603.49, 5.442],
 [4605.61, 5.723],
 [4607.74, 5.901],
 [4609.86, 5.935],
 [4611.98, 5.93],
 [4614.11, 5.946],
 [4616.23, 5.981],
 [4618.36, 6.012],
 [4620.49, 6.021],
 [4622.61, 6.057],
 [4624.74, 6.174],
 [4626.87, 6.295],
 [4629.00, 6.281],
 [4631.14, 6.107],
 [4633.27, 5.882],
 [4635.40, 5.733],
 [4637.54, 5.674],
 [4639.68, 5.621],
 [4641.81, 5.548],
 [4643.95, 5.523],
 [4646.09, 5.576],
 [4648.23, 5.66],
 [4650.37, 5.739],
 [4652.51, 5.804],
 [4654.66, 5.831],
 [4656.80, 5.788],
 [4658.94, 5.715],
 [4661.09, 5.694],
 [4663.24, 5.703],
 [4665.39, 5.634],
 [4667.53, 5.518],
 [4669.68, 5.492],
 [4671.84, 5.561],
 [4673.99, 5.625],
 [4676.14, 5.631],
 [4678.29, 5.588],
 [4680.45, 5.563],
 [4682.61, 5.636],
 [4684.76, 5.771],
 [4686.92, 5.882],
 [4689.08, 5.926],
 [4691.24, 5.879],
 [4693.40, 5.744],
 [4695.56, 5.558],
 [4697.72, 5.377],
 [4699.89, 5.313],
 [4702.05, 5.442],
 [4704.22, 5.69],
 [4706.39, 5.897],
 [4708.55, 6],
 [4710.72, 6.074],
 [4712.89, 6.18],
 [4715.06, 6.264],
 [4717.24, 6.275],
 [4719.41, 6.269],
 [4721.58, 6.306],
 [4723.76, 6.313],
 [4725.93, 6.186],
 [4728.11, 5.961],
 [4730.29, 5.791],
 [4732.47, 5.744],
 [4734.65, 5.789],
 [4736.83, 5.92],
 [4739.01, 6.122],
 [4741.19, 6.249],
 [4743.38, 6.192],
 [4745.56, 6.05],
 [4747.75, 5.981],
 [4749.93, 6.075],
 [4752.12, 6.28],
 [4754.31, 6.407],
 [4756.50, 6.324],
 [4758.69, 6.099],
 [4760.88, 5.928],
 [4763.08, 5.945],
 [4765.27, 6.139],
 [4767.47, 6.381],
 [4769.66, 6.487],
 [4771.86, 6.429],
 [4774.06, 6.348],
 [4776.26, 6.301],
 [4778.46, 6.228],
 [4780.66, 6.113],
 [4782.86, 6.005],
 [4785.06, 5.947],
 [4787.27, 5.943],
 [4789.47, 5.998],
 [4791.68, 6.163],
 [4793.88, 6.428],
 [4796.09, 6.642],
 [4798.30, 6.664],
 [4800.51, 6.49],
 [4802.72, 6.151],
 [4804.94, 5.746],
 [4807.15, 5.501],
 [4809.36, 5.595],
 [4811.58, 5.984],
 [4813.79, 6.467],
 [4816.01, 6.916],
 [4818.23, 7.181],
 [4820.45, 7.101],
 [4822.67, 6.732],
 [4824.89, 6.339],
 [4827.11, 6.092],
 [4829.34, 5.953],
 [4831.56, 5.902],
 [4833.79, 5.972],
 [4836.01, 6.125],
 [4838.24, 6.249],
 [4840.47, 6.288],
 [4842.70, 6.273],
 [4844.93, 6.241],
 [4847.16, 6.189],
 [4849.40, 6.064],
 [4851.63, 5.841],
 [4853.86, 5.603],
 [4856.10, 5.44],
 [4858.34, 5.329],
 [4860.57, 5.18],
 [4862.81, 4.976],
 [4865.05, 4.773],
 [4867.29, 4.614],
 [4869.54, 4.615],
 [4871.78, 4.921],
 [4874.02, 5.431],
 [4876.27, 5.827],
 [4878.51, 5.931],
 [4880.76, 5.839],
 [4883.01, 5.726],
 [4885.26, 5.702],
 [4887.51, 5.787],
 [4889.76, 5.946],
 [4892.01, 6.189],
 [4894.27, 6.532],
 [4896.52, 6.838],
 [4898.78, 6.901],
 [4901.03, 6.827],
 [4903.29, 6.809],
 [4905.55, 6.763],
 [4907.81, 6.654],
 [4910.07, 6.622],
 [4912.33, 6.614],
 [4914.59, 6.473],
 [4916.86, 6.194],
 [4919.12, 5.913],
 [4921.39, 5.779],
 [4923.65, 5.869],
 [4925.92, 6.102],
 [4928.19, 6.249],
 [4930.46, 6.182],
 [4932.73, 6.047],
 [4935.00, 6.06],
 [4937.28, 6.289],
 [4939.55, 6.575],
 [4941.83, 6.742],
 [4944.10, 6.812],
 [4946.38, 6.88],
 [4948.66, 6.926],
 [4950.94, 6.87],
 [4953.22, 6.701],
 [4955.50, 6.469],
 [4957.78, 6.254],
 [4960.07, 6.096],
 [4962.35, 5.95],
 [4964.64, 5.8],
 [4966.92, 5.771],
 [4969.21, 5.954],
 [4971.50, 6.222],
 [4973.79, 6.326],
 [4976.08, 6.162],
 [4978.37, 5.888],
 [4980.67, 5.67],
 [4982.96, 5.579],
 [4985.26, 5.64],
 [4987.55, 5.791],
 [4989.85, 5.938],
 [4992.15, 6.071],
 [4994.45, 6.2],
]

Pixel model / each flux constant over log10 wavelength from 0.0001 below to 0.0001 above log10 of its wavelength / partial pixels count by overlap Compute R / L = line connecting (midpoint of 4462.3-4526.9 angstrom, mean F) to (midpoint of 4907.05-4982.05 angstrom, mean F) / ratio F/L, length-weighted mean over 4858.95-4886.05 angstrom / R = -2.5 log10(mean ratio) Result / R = 0.167 mag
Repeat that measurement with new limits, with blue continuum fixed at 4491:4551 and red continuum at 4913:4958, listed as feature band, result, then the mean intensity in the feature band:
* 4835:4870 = 0.105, 5.63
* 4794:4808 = -0.024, 6.23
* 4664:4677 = 0.044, 5.58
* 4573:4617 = 0.005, 5.62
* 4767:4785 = -0.041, 6.27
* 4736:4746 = -0.028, 6.12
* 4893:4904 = -0.079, 6.77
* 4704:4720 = -0.035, 6.1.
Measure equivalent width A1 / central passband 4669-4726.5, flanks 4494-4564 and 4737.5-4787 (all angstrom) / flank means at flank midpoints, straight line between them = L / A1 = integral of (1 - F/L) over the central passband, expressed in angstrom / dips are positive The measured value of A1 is 1.7 angstrom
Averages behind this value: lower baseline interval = 5.55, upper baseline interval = 6.18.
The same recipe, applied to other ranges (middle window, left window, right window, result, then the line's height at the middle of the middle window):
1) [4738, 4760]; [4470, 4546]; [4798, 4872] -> -1.28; 5.84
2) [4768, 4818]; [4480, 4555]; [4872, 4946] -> -1.65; 6.03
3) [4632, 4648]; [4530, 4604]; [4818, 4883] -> -0.33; 5.54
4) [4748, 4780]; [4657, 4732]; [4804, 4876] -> -2.19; 5.83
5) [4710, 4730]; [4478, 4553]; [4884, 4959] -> -0.76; 5.96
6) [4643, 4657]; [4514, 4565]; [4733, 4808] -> 0.15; 5.76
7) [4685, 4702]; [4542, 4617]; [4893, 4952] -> 0.58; 5.86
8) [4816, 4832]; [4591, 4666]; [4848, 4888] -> -3.05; 5.48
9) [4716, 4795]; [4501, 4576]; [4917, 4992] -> -3.65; 5.87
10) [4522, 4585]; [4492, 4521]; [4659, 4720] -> 3.94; 5.82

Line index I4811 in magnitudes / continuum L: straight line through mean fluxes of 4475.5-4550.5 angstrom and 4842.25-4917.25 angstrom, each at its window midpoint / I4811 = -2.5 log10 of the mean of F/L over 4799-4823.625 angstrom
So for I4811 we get -0.089 mag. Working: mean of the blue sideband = 5.53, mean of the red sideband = 5.93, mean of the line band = 6.35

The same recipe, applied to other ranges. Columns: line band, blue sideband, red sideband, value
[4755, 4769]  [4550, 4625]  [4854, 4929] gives -0.06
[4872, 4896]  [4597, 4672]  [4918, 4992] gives 0.04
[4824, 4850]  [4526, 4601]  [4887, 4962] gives 0.01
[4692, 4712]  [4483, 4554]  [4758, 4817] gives 0.05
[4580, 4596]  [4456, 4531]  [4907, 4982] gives 0.03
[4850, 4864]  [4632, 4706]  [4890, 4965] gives 0.15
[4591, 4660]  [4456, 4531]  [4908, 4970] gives 0.00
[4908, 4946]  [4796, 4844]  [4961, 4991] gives -0.05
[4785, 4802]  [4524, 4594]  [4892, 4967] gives -0.04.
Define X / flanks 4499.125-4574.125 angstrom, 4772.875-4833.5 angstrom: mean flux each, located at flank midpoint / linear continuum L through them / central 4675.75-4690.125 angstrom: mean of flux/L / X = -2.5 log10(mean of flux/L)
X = 0.04 mag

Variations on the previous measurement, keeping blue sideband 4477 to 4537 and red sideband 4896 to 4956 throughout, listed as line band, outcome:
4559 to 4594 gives 0.018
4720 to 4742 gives 0.011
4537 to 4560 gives 0.104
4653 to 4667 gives 0.044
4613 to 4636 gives -0.029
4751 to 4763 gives -0.005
